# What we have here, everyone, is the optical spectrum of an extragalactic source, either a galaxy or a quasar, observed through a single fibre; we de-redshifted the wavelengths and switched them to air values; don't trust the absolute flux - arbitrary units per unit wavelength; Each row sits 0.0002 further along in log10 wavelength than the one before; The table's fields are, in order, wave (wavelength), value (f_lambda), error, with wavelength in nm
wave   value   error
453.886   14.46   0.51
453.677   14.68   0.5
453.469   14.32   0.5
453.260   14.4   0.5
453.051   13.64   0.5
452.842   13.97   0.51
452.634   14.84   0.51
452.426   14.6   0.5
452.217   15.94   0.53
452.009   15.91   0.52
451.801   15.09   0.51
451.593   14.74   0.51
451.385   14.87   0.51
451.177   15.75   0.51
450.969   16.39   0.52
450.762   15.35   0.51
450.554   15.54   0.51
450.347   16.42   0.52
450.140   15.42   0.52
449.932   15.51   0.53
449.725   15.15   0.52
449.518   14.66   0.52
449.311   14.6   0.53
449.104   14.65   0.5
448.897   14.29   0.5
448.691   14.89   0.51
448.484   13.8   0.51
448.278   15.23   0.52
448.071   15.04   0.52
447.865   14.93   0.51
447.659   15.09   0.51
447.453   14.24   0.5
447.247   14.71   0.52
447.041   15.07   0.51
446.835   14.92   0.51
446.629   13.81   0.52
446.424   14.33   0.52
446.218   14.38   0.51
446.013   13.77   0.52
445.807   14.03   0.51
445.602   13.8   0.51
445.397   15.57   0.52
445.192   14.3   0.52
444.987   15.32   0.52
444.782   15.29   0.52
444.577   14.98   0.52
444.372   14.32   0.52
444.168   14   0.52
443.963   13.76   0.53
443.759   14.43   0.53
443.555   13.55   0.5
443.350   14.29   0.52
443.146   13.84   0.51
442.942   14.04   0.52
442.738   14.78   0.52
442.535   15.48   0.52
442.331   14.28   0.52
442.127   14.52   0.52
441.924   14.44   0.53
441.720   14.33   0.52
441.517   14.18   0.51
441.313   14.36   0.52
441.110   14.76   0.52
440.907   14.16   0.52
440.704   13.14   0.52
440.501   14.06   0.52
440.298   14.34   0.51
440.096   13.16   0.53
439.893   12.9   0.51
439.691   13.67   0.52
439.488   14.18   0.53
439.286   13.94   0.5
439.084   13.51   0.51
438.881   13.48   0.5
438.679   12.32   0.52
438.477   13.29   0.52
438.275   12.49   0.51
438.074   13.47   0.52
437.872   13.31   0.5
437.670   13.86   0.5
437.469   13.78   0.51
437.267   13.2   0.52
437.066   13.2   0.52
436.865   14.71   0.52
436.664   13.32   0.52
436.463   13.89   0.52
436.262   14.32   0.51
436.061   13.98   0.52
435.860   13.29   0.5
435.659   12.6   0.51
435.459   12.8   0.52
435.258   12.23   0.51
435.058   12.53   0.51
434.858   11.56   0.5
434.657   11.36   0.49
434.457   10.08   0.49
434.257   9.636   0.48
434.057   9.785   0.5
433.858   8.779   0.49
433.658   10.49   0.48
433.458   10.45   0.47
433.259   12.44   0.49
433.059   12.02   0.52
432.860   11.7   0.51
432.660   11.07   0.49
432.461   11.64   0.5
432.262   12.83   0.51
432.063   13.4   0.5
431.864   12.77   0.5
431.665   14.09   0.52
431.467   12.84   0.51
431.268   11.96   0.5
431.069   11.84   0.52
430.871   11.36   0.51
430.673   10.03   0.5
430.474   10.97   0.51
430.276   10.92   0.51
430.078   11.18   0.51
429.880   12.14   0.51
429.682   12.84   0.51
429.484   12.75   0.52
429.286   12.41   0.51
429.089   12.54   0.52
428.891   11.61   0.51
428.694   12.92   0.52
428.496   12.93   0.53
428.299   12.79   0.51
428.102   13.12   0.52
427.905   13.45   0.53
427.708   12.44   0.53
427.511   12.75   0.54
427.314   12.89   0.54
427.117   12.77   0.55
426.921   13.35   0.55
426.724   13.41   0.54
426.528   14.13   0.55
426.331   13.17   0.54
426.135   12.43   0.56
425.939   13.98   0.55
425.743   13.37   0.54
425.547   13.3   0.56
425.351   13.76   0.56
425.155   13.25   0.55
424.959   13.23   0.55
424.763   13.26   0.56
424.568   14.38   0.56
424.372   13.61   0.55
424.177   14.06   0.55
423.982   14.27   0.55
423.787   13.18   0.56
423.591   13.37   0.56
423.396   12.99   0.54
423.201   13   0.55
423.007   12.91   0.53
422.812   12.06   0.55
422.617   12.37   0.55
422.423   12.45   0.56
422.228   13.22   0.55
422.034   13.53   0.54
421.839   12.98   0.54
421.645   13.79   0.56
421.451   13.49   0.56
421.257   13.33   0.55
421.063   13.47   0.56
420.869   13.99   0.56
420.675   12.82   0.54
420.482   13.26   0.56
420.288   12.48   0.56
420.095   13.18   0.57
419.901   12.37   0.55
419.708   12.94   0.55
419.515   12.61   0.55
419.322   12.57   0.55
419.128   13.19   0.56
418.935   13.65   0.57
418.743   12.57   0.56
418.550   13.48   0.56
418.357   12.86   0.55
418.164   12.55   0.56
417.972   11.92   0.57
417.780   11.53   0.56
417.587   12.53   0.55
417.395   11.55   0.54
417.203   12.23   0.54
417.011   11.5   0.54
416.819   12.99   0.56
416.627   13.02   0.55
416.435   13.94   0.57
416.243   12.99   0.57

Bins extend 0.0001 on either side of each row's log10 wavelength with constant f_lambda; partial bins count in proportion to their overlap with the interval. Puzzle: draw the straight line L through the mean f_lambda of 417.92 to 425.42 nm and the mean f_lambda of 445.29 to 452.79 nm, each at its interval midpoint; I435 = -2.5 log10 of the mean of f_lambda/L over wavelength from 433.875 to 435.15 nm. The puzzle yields 0.29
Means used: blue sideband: 13.1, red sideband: 14.9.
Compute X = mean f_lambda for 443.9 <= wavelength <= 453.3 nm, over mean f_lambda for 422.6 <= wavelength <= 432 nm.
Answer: 1.16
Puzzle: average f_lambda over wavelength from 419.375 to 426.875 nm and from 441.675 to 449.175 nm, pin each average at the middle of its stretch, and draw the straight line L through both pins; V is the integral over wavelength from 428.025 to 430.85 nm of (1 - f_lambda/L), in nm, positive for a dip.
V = 0.32 nm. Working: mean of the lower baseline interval 13.2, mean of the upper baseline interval 14.5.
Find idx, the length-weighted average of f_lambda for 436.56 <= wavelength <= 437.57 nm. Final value 13.7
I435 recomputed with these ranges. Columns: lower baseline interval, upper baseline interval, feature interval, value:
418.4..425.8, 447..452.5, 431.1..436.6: 0.166 mag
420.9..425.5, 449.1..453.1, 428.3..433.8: 0.155 mag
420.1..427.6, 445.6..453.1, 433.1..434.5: 0.323 mag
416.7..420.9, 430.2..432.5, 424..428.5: -0.086 mag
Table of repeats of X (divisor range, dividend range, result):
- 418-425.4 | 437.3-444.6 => 1.06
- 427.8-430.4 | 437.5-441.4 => 1.10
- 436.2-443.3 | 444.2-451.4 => 1.07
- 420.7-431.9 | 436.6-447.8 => 1.09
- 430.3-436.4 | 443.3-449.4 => 1.23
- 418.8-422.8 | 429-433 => 0.92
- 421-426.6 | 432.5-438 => 0.92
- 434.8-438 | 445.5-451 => 1.11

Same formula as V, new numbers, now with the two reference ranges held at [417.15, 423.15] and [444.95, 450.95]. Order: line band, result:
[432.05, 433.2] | 0.14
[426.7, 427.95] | 0.04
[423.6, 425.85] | -0.07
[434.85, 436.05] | 0.11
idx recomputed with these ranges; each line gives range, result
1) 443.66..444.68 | 14.3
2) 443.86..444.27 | 13.9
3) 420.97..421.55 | 13.4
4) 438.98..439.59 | 13.9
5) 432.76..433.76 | 11.4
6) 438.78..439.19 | 13.5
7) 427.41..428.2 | 12.9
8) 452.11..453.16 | 14.6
